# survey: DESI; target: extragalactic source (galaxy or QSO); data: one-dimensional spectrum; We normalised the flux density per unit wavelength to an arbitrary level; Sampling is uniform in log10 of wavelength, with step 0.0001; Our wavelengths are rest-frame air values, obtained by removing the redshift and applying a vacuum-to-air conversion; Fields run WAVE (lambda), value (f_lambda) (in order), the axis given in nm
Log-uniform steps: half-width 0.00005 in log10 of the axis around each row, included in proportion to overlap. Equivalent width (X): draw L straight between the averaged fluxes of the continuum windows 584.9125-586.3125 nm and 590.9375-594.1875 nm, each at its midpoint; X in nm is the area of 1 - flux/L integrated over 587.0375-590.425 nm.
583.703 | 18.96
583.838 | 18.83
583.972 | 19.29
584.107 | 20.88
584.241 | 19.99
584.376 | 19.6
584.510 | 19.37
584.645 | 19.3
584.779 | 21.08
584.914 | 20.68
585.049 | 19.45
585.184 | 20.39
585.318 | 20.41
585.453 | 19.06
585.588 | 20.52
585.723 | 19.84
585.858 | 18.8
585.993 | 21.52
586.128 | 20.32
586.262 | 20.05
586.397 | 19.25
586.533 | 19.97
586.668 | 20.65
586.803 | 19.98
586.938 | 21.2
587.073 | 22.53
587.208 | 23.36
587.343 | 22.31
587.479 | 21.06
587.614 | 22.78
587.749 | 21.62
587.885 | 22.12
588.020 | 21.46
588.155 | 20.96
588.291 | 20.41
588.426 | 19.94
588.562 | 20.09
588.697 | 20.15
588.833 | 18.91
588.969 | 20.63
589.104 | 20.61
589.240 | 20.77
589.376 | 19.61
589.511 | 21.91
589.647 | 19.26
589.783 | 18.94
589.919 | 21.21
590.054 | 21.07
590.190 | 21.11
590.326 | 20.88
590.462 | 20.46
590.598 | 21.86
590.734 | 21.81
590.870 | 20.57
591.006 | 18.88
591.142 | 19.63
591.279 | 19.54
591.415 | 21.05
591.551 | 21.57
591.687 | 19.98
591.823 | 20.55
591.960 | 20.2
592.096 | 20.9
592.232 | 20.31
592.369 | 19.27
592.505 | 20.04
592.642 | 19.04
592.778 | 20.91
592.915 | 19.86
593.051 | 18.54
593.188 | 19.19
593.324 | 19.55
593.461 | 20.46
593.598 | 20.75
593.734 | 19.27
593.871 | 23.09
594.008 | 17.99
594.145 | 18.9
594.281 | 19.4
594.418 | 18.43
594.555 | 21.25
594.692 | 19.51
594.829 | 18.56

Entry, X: -0.15 nm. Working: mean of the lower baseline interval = 20.1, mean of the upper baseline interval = 20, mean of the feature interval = 20.9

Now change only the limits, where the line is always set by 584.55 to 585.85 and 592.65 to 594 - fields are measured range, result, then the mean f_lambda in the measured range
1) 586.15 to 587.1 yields -0.02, 20.4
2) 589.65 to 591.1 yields -0.04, 20.6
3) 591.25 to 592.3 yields -0.03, 20.6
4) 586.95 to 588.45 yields -0.13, 21.7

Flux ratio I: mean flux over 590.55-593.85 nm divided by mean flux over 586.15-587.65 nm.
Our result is 0.95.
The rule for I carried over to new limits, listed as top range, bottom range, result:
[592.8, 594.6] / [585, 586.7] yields 0.99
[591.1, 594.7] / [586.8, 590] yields 0.95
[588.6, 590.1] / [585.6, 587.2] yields 0.99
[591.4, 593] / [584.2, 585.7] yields 1.01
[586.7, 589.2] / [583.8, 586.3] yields 1.06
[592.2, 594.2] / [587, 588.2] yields 0.90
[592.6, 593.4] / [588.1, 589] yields 0.97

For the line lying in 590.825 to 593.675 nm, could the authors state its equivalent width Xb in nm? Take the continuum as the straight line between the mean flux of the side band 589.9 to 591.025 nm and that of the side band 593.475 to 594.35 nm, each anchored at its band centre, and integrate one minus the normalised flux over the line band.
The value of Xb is 0.06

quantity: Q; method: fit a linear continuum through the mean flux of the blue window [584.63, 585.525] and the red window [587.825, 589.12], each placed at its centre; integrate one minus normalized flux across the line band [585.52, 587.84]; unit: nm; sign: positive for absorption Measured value -0.07 nm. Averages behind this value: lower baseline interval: 20.1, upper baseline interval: 20.5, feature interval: 20.9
